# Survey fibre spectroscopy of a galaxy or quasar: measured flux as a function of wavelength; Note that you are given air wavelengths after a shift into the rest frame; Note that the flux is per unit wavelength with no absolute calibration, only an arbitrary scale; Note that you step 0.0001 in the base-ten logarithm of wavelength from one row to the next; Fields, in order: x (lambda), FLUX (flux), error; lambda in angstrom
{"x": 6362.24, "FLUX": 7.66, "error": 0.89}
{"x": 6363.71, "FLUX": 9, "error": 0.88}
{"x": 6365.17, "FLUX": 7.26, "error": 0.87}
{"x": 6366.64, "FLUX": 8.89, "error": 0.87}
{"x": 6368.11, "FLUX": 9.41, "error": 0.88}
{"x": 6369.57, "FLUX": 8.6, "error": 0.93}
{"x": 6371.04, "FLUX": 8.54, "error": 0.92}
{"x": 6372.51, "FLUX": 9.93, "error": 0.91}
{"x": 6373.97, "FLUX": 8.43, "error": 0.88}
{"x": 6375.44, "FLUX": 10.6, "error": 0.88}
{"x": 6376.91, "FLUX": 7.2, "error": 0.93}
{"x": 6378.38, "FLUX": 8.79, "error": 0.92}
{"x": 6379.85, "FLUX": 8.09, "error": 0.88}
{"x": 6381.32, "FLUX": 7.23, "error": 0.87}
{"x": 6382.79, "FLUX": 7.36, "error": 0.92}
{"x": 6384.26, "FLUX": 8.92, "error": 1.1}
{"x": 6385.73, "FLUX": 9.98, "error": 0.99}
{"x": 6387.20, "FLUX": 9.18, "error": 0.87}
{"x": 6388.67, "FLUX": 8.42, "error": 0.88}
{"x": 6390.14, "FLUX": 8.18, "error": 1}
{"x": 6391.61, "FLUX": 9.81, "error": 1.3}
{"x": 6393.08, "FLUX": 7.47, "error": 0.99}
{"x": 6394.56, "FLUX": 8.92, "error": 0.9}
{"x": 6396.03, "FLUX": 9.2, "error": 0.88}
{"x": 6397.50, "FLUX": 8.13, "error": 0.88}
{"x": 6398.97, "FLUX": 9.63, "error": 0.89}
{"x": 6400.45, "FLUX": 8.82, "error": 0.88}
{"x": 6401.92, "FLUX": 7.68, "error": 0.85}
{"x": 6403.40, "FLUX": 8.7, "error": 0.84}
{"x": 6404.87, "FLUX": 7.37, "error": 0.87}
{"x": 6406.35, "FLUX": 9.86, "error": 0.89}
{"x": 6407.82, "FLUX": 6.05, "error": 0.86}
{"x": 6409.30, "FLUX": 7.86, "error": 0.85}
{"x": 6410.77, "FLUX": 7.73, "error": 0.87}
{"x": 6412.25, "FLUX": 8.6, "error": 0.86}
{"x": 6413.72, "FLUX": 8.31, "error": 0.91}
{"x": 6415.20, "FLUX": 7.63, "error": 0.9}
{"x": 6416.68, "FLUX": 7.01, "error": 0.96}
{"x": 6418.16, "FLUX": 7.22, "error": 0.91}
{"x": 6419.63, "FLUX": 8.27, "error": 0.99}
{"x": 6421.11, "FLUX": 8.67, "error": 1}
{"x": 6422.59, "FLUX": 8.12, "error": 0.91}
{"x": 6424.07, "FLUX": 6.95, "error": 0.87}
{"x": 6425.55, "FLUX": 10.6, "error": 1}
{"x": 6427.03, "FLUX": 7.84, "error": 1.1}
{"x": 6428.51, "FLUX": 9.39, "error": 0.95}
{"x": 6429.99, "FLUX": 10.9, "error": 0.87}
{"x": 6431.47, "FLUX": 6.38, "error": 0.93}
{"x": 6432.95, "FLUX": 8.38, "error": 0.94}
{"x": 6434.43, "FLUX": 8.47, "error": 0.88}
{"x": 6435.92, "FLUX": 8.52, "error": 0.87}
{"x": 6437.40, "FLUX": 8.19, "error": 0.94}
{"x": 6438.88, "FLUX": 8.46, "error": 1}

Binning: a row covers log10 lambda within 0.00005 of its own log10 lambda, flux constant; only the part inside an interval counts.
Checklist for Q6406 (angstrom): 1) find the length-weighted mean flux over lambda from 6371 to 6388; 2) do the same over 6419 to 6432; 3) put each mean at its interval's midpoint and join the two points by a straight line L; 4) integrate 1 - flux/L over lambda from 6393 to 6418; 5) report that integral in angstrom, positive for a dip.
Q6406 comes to 1.37 angstrom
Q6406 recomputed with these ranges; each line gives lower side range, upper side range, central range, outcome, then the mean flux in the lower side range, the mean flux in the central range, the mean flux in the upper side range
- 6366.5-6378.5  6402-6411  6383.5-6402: -1.11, 8.94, 8.84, 7.92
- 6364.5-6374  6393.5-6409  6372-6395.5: -0.16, 8.75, 8.65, 8.4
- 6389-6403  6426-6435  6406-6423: 1.45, 8.64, 7.9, 8.63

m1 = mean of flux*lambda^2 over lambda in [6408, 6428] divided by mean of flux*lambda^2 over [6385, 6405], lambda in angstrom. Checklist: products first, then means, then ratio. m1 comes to 0.9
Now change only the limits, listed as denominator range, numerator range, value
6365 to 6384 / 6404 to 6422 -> 0.94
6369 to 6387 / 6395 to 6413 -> 0.97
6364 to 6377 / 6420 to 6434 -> 0.99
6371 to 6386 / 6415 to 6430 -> 0.98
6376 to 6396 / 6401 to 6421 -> 0.94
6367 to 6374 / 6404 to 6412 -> 0.88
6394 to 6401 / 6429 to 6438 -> 0.96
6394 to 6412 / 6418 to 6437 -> 1.02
